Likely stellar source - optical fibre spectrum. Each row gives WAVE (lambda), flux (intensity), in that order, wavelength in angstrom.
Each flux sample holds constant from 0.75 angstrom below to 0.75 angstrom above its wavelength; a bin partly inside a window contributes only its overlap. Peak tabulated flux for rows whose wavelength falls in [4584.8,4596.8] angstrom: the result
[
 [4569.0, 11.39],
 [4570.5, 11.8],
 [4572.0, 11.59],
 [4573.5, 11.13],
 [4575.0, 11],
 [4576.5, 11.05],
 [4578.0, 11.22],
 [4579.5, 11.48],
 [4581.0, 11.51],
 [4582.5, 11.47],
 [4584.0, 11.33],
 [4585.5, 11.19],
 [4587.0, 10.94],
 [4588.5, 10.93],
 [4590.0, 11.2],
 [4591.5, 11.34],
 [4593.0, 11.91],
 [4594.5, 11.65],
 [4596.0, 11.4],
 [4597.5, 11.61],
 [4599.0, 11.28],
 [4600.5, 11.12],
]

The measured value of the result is 11.91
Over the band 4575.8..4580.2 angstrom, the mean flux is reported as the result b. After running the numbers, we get 11.2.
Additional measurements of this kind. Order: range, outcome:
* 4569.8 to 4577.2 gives 11.3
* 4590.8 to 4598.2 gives 11.6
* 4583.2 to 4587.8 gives 11.2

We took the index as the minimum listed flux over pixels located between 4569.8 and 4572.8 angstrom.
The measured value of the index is 11.59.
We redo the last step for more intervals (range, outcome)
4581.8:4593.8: 10.93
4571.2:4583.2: 11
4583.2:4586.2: 11.19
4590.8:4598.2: 11.34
